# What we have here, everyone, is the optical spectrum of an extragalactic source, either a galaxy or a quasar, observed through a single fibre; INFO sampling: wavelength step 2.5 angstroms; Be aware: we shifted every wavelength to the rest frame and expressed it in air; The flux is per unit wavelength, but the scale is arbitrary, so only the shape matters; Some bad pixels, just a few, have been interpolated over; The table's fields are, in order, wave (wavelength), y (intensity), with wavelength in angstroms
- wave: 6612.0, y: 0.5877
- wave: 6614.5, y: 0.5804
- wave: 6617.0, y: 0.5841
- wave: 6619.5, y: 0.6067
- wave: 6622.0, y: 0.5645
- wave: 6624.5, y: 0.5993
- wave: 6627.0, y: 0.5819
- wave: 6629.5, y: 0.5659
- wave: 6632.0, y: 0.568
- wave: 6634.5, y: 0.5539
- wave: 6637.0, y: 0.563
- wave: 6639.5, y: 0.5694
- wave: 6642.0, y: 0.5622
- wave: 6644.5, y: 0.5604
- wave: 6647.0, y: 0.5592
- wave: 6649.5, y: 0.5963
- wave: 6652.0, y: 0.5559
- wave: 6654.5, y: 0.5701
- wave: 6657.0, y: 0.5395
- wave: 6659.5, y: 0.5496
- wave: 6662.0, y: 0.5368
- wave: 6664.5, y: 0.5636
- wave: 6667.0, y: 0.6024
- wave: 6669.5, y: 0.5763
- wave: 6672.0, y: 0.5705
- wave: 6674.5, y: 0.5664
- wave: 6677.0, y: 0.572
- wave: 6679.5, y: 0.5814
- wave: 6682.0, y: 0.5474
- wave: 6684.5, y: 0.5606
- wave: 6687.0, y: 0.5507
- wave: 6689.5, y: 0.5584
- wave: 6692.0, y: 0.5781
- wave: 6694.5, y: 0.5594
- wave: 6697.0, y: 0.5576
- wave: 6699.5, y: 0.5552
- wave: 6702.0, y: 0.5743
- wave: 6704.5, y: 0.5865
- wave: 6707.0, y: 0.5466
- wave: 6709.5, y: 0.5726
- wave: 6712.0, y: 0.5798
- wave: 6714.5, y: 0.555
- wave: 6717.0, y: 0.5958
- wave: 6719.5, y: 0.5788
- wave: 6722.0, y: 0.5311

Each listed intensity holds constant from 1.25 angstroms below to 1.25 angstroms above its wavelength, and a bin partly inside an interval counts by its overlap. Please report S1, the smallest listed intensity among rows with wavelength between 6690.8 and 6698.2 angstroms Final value 0.5576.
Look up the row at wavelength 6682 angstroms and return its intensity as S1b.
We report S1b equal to 0.5474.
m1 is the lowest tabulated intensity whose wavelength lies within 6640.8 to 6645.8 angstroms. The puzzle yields 0.5604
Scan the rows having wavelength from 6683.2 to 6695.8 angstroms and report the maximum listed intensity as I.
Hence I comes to 0.5781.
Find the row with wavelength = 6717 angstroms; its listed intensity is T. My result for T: 0.5958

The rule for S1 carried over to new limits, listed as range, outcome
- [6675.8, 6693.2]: 0.5474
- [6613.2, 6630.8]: 0.5645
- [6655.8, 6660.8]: 0.5395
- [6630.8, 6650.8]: 0.5539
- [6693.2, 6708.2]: 0.5466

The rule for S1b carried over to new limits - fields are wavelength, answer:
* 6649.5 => 0.5963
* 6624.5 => 0.5993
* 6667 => 0.6024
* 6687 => 0.5507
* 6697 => 0.5576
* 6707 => 0.5466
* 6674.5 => 0.5664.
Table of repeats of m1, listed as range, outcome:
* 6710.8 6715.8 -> 0.555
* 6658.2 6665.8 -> 0.5368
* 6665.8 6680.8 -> 0.5664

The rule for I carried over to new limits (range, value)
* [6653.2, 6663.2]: 0.5701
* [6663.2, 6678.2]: 0.6024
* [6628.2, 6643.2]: 0.5694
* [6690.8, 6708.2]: 0.5865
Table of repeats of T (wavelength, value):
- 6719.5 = 0.5788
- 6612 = 0.5877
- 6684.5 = 0.5606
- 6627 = 0.5819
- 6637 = 0.563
